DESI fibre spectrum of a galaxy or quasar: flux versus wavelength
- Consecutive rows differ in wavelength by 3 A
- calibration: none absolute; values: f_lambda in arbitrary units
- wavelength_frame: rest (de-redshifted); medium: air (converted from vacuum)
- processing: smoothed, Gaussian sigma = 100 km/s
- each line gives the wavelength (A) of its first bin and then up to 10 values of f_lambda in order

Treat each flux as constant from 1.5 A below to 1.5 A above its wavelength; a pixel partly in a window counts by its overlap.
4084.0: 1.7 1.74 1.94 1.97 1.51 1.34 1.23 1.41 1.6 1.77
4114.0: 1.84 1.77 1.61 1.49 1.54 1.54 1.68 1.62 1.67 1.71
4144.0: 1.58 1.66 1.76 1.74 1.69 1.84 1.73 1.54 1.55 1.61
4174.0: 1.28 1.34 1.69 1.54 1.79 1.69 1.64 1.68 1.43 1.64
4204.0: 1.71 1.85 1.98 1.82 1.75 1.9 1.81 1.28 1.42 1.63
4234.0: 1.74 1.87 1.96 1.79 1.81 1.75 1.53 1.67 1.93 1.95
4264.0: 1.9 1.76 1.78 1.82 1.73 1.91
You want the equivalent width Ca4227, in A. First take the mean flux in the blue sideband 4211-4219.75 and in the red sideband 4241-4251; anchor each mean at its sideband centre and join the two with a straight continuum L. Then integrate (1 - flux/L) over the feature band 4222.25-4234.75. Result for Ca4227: 1.88 A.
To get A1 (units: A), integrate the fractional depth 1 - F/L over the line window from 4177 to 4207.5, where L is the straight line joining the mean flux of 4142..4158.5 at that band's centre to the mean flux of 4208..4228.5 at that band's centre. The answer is 1.3 A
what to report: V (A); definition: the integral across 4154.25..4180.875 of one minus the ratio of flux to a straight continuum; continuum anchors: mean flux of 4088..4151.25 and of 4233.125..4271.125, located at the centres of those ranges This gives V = 1.7 A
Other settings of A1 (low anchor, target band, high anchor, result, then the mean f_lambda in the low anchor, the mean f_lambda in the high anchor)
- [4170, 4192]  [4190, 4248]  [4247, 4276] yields -1.8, 1.57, 1.79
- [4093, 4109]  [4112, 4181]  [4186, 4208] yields -3.2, 1.46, 1.67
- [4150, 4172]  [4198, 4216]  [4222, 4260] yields -0.7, 1.68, 1.71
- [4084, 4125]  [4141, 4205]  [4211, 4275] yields 2.6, 1.63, 1.76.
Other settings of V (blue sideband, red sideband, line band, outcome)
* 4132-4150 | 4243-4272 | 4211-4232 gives 1.0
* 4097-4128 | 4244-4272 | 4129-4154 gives -1.0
